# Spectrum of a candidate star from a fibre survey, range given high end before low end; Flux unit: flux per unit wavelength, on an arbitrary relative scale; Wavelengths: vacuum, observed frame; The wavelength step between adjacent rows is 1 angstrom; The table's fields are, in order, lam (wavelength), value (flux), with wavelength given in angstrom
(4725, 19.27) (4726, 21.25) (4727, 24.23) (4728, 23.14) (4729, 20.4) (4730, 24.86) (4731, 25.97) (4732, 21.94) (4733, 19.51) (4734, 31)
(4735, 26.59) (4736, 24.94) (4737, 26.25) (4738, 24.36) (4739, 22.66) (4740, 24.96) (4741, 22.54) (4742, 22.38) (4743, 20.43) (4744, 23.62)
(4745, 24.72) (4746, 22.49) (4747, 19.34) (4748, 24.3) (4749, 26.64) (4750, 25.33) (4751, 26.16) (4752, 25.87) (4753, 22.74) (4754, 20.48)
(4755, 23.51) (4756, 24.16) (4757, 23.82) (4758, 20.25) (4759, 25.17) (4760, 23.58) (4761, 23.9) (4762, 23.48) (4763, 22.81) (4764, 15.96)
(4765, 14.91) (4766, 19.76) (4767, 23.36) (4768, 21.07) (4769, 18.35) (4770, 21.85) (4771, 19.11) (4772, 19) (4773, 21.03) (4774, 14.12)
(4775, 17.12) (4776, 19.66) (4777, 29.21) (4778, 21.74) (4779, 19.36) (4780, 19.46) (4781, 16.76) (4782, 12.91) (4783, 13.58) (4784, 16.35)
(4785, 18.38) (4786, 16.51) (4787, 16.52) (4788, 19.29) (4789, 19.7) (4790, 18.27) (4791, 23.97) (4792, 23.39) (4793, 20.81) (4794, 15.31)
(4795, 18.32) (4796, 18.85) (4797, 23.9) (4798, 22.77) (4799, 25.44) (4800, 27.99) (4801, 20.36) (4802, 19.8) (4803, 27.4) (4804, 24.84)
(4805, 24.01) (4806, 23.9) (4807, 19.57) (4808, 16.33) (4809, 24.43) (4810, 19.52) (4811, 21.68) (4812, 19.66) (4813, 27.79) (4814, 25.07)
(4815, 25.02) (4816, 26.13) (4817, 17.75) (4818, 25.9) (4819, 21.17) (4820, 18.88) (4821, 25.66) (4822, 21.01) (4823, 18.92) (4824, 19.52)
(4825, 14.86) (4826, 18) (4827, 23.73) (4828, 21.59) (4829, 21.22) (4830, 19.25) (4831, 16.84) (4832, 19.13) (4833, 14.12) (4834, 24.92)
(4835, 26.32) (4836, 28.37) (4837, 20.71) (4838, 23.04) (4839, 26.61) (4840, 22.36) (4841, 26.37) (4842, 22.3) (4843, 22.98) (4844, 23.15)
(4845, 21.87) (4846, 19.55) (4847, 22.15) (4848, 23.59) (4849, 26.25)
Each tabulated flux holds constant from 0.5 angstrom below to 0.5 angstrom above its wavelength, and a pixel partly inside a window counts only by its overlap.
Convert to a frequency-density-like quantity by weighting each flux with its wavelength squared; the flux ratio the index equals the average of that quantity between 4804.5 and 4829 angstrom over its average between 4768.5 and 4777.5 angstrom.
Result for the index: 1.11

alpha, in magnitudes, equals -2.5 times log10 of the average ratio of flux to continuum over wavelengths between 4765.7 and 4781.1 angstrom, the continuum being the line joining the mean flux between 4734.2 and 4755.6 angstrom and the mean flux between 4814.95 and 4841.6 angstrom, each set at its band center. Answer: 0.15 mag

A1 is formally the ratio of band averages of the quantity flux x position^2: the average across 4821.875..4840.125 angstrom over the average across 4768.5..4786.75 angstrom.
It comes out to 1.2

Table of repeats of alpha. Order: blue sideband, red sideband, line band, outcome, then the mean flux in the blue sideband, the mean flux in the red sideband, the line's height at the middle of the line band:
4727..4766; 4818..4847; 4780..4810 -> 0.10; 23.3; 21.6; 22.3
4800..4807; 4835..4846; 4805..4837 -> 0.10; 23.4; 23.7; 23.6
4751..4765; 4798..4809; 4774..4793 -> 0.20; 22.6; 23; 22.8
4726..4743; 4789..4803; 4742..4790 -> 0.10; 23.9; 21.6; 22.7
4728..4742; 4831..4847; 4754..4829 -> 0.12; 24.2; 22.6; 23.3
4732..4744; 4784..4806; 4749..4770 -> 0.03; 24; 21.2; 23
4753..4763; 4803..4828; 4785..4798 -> 0.14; 23.1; 21.9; 22.4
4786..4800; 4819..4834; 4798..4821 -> -0.14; 20.6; 19.7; 20.2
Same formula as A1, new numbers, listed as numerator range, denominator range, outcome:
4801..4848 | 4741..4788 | 1.08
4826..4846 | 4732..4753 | 0.96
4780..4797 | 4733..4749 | 0.78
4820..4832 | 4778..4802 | 1.04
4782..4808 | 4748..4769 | 0.92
